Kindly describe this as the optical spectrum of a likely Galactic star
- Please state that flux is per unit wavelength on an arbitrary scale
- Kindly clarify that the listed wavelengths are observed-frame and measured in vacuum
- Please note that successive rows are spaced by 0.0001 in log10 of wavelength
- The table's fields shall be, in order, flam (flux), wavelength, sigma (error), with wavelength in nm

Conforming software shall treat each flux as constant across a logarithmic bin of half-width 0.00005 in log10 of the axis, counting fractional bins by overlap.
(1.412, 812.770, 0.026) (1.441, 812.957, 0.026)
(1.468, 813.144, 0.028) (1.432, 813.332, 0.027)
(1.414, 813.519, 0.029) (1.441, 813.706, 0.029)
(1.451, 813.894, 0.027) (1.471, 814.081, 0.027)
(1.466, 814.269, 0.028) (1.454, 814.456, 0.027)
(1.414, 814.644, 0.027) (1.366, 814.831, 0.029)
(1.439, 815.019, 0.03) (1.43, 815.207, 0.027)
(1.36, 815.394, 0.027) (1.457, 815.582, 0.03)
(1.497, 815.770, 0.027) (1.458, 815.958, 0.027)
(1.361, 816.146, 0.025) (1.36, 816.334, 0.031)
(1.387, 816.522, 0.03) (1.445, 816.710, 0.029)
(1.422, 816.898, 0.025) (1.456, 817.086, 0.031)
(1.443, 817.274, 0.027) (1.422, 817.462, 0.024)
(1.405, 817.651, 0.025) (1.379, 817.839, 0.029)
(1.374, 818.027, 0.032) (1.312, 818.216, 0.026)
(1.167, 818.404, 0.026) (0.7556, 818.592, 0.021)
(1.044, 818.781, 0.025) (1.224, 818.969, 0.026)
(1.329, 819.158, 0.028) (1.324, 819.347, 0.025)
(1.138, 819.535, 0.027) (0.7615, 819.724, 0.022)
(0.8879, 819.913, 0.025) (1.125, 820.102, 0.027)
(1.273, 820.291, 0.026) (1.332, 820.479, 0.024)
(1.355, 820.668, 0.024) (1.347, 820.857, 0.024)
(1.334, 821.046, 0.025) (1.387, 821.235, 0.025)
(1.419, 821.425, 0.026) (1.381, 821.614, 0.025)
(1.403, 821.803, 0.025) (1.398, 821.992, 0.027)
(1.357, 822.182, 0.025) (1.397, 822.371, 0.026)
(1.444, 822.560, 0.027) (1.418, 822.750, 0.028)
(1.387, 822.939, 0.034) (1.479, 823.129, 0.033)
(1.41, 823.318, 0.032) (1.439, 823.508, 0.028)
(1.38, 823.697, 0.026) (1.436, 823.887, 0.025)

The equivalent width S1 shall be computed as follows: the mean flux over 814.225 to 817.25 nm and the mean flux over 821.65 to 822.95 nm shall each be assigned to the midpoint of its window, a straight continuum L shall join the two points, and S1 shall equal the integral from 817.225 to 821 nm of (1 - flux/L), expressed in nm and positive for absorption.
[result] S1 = 0.52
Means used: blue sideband 1.42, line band 1.22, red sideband 1.4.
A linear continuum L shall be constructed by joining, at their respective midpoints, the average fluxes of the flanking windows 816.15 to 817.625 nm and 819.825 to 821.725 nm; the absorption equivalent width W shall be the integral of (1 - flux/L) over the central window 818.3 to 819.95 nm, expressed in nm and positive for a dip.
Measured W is 0.32 nm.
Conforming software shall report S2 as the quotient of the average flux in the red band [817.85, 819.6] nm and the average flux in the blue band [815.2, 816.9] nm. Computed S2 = 0.84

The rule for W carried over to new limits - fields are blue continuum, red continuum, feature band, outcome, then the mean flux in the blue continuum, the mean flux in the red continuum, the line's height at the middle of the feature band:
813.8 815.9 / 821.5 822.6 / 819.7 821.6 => 0.21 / 1.44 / 1.4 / 1.4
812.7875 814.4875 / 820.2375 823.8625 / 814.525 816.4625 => 0.03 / 1.45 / 1.39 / 1.43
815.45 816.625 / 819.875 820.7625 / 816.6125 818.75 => 0.04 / 1.42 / 1.21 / 1.34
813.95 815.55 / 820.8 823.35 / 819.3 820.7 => 0.27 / 1.43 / 1.4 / 1.41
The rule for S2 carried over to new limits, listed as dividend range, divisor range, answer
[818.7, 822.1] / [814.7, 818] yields 0.88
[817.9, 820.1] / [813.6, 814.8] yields 0.78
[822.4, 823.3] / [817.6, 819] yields 1.19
